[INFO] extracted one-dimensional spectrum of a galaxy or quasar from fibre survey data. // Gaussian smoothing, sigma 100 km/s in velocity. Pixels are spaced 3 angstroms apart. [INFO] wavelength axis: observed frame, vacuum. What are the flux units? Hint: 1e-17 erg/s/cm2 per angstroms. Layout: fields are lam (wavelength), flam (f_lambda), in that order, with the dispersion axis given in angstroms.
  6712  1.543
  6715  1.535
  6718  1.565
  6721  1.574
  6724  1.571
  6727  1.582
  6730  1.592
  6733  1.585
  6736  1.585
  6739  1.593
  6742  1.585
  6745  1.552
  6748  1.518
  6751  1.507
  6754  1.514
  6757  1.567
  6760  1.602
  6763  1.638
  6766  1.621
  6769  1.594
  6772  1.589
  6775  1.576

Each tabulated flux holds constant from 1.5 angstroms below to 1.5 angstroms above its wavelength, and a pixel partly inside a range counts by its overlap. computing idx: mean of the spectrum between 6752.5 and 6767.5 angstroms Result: 1.59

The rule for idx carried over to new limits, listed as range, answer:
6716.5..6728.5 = 1.57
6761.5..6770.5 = 1.62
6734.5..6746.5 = 1.58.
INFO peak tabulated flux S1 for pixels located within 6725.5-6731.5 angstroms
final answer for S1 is 1.592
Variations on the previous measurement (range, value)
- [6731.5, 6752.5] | 1.593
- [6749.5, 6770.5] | 1.638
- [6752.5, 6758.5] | 1.567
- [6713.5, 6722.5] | 1.574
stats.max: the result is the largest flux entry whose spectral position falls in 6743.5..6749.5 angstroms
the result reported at 1.552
